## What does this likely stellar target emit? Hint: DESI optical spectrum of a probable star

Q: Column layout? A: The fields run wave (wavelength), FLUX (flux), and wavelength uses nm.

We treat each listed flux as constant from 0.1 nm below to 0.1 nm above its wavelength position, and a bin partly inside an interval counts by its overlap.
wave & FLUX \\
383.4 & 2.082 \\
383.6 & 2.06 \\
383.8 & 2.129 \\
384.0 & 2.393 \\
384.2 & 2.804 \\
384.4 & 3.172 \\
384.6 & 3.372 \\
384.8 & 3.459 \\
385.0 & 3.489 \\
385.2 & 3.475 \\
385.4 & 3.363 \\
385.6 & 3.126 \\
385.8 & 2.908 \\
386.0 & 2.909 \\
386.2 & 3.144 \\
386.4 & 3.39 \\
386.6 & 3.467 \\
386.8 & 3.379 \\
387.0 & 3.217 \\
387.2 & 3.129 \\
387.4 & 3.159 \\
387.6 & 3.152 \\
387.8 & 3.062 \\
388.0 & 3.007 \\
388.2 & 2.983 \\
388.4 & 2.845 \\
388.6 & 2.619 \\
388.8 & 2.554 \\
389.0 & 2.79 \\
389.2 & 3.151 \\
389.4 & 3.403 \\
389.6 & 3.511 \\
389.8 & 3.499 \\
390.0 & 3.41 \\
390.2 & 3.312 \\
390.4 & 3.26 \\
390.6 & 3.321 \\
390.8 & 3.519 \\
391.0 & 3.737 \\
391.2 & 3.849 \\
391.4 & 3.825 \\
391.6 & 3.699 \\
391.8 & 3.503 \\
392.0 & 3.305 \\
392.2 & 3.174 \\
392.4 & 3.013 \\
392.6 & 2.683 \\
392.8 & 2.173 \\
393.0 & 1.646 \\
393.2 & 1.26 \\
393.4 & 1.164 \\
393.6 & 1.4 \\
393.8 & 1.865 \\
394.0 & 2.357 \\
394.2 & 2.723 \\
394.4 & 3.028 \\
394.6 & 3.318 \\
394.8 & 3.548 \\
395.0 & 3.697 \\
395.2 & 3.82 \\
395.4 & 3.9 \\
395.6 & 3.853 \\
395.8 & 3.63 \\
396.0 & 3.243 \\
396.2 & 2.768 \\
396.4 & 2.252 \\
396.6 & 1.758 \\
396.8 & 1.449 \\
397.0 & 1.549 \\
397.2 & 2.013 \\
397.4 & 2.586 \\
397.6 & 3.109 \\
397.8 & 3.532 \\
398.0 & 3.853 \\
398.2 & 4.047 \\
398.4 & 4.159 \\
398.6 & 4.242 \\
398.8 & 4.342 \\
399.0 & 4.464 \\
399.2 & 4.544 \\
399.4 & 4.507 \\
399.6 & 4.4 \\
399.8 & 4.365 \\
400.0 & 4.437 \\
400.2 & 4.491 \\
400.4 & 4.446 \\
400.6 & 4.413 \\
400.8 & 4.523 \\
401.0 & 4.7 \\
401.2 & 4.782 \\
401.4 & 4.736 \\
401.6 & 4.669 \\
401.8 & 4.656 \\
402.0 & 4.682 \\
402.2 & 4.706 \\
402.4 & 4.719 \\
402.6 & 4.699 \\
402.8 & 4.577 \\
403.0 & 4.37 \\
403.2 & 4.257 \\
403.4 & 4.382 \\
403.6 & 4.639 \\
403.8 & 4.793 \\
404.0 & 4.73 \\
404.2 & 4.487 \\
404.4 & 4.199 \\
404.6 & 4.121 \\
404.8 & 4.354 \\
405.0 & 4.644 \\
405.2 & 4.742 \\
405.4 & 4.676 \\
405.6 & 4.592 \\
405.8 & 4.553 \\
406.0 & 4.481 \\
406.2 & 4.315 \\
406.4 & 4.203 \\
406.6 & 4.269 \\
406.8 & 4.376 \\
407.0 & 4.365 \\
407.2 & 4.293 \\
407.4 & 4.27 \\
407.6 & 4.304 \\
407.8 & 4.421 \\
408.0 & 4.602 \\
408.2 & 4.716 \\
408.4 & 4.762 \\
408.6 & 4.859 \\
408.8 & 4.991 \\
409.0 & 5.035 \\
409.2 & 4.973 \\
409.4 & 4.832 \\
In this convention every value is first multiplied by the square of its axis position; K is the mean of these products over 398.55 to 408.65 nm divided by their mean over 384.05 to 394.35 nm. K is 1.6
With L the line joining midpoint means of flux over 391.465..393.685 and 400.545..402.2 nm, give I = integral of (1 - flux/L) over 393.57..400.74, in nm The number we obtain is 0.43 nm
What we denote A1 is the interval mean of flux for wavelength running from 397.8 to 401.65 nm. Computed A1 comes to 4.4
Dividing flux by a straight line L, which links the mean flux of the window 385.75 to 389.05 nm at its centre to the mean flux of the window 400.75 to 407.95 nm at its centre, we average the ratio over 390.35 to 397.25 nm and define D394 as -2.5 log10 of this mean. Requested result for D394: 0.25 mag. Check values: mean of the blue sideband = 3.05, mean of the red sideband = 4.51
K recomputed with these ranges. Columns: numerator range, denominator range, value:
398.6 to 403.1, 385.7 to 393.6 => 1.59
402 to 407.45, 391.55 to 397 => 1.74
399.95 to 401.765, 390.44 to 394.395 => 1.73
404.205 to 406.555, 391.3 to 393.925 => 1.89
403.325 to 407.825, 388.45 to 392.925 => 1.48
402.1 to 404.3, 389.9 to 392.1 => 1.38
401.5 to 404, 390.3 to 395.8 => 1.61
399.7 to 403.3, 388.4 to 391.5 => 1.47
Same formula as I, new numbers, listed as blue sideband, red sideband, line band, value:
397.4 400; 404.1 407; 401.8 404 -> -0.15 nm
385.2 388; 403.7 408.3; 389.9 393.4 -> 0.46 nm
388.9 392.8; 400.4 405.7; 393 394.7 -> 0.72 nm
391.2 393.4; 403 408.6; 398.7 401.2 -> -0.49 nm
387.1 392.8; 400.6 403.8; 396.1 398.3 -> 0.77 nm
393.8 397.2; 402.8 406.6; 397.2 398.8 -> -0.13 nm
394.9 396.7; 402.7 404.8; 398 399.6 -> -0.27 nm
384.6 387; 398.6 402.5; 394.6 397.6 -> 0.91 nm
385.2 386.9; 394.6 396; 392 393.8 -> 0.72 nm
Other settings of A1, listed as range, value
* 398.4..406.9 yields 4.5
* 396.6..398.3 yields 2.71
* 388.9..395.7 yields 3.05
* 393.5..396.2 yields 3.09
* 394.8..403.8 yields 3.94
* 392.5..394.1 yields 1.82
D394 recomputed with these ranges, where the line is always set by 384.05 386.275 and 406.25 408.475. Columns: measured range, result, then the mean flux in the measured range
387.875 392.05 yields 0.053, 3.29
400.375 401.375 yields -0.136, 4.59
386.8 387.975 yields 0.051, 3.16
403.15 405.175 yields -0.061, 4.48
